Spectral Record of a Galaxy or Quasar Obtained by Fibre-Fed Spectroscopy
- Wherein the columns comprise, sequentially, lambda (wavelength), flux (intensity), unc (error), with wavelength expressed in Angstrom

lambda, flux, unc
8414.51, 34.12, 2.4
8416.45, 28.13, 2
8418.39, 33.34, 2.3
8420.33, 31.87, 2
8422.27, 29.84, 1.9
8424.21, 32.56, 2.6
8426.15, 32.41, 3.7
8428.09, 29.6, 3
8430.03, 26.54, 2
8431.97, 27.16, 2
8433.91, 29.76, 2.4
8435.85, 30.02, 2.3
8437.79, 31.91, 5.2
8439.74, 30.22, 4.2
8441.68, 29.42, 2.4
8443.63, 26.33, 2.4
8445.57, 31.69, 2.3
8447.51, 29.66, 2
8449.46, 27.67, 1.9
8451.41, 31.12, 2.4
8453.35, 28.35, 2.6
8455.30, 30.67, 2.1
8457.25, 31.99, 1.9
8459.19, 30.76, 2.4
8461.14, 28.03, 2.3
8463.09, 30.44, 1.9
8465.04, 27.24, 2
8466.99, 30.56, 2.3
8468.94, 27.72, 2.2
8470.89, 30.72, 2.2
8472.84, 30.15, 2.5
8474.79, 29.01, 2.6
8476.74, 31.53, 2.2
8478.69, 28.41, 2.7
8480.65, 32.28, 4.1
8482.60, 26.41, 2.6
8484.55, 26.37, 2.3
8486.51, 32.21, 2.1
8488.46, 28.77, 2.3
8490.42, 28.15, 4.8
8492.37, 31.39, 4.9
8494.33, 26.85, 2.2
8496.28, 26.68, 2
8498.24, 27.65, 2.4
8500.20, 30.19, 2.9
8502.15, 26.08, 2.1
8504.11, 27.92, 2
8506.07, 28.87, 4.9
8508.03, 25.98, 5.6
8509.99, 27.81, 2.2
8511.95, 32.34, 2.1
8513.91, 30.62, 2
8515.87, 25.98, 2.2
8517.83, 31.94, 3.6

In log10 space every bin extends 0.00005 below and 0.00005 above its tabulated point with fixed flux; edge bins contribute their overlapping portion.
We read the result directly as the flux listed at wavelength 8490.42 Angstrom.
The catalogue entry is 28.15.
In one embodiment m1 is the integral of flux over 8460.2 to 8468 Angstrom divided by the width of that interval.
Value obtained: 29.1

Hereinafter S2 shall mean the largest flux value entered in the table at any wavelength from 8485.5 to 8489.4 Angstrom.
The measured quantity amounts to 32.21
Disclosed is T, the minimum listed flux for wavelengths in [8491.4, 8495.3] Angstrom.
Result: 26.85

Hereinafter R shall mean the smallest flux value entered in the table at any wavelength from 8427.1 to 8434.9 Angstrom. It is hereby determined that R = 26.54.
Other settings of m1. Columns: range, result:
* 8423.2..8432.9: 29.7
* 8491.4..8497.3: 28.3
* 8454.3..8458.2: 31.3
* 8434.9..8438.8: 30.9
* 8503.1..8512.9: 28.5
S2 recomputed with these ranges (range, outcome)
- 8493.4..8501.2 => 30.19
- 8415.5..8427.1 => 33.34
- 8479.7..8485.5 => 32.28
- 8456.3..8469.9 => 31.99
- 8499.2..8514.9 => 32.34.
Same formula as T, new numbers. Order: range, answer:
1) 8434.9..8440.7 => 30.02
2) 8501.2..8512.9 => 25.98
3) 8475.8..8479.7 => 28.41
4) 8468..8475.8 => 27.72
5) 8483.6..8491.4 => 26.37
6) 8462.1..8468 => 27.24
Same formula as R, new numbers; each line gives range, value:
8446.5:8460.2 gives 27.67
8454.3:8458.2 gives 30.67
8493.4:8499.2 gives 26.68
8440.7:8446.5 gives 26.33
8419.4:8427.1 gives 29.84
